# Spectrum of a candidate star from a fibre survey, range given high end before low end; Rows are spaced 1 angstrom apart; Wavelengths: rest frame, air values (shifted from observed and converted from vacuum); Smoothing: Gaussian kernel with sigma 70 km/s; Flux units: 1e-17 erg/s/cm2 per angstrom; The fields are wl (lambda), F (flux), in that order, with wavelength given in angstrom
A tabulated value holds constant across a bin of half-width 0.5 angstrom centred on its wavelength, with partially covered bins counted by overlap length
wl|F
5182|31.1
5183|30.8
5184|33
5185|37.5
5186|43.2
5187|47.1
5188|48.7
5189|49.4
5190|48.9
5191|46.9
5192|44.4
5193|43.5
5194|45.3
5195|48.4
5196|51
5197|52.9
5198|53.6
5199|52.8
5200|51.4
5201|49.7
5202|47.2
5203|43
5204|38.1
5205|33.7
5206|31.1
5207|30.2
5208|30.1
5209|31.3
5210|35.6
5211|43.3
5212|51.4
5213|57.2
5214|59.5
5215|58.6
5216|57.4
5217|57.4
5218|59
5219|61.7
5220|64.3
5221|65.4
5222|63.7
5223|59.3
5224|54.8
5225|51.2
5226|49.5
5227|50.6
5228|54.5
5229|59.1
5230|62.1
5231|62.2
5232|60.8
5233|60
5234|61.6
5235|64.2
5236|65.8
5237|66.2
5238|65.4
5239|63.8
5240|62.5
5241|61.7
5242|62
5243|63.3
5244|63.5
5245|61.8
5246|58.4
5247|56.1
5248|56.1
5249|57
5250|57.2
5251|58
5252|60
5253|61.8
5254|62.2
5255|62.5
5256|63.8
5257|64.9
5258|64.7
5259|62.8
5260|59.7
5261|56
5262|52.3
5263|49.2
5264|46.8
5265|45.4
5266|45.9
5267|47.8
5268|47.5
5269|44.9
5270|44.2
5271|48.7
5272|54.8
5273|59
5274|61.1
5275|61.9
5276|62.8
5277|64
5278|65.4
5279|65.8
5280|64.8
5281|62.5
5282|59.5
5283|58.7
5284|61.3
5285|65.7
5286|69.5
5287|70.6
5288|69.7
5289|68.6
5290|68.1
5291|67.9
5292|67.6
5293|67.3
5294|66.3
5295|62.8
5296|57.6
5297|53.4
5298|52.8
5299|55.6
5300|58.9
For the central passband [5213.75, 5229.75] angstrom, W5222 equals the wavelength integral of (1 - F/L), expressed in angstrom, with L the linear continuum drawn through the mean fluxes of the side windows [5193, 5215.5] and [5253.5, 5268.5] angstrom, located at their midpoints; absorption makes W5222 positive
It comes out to -3.2 angstrom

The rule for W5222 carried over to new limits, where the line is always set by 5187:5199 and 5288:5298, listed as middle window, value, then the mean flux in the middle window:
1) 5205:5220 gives 1.2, 47.5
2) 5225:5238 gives -1.2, 59.6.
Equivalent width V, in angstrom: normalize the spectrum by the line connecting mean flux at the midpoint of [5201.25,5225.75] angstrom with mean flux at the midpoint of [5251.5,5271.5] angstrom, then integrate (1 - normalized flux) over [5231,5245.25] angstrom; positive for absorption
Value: -3.0 angstrom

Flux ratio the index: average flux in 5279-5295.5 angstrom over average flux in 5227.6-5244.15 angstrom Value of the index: 1.05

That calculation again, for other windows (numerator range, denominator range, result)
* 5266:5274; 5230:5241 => 0.79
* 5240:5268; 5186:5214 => 1.28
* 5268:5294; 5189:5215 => 1.37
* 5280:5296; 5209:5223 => 1.18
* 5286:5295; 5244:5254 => 1.15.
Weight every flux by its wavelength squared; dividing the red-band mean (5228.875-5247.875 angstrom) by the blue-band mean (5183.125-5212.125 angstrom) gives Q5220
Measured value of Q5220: 1.5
